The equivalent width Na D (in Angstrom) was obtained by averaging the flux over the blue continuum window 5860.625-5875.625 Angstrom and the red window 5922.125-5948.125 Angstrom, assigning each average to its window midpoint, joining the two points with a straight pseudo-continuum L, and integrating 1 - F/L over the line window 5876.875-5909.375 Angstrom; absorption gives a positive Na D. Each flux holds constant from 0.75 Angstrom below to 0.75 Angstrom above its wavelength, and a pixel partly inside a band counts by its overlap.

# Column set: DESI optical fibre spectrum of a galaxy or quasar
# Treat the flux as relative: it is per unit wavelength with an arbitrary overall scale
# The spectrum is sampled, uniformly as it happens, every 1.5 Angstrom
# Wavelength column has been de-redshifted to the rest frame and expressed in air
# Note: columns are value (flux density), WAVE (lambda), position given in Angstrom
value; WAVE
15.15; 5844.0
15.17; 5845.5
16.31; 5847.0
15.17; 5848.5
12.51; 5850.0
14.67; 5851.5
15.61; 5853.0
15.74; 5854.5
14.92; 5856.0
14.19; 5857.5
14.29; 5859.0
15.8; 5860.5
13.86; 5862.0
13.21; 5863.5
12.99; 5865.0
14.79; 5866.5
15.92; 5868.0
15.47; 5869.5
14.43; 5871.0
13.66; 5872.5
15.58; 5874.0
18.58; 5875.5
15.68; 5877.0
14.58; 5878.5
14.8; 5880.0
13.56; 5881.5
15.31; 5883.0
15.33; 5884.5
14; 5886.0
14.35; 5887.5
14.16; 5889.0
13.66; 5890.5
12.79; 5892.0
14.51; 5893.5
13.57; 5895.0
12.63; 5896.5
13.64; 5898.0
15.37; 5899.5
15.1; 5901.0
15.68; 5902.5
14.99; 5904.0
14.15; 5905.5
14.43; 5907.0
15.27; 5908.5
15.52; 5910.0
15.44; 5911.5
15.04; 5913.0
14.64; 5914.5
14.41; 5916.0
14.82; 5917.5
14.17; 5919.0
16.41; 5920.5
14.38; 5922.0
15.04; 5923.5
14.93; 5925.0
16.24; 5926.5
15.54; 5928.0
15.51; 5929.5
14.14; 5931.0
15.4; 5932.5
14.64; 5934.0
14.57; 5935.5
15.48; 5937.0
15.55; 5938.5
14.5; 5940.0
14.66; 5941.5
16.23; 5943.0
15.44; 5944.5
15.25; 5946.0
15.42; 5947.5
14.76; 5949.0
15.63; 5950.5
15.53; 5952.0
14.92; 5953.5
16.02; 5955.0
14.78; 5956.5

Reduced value 1.06 Angstrom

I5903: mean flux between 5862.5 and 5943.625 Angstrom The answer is 14.8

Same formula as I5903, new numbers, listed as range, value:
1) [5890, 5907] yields 14.2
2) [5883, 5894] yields 14.2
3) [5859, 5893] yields 14.7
